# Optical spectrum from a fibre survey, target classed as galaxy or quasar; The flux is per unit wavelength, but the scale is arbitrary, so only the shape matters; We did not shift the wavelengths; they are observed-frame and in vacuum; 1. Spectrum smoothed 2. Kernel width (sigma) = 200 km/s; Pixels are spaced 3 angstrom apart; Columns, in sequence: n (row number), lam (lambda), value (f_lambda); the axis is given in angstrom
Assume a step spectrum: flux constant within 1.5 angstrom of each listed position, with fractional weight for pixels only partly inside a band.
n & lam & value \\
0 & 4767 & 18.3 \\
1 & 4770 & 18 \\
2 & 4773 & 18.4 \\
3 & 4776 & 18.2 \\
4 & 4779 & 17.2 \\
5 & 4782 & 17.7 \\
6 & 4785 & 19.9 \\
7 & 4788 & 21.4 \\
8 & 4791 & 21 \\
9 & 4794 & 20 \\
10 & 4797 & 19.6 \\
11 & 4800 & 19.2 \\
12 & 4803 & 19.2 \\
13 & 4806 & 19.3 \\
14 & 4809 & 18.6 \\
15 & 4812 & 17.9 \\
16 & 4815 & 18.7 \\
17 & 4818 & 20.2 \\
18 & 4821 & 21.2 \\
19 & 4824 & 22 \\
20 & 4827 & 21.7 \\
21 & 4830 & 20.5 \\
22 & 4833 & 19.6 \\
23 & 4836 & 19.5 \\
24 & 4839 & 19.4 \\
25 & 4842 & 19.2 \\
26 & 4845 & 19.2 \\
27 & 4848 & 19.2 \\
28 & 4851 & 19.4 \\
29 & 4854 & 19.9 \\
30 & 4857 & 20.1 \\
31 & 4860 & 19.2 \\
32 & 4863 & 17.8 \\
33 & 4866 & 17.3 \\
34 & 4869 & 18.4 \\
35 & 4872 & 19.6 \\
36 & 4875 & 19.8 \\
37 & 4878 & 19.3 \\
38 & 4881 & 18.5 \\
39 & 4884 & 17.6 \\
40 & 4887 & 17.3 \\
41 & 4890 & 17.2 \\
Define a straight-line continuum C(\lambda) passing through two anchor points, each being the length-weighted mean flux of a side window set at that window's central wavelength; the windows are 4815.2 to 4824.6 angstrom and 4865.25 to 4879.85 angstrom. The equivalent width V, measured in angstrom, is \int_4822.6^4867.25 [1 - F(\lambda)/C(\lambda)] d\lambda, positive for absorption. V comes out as 0.6 angstrom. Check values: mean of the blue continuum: 20.7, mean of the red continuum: 19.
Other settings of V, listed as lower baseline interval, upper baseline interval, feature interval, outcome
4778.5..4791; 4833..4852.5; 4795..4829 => -0.7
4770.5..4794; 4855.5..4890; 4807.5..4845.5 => -2.0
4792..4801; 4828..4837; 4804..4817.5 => 0.7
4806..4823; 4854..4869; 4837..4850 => -0.2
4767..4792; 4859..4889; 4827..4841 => -1.0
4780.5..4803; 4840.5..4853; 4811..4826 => -0.5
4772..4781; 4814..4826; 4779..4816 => -0.2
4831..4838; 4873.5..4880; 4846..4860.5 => 0.0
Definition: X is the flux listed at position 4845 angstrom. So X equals 19.2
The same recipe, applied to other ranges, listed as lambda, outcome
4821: 21.2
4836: 19.5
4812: 17.9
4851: 19.4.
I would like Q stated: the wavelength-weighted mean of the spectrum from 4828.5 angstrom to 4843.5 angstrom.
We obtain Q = 19.6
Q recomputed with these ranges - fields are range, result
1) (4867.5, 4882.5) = 19.1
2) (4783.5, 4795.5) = 20.6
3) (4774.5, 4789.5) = 18.9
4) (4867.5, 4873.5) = 19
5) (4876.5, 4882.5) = 18.9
